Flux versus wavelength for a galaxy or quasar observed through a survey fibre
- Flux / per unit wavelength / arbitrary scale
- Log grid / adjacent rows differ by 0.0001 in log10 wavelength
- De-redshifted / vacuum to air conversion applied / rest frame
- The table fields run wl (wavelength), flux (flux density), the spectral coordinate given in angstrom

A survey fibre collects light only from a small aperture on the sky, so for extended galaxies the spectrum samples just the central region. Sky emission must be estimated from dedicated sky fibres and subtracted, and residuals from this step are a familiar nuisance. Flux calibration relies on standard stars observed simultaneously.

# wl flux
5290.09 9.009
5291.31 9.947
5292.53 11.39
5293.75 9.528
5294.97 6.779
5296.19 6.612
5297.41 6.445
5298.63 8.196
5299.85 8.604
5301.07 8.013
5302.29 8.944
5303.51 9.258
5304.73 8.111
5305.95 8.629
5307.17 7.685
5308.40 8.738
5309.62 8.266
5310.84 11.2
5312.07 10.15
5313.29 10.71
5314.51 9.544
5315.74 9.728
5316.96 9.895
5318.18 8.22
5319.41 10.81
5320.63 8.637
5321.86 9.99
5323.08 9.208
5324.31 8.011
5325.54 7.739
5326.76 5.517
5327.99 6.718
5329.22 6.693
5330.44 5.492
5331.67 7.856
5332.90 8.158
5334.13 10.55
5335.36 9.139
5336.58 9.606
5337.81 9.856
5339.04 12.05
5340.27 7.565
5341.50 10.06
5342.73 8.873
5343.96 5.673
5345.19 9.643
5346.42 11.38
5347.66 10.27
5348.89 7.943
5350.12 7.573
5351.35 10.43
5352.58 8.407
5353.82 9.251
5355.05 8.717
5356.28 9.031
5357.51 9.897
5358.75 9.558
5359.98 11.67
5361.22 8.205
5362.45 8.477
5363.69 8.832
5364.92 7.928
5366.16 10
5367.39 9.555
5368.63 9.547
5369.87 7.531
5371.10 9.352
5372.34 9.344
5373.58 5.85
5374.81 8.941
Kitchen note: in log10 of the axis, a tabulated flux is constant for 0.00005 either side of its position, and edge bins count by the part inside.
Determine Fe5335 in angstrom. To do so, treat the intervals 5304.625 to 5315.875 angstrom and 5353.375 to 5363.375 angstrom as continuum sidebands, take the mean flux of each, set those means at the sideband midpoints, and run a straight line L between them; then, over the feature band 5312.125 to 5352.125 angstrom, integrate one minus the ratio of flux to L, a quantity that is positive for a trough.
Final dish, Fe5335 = 1.9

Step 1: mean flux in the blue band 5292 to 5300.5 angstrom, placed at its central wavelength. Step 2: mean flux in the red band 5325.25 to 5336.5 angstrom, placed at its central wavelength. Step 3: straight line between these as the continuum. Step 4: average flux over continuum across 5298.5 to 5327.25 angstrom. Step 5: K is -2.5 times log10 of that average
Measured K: -0.131 mag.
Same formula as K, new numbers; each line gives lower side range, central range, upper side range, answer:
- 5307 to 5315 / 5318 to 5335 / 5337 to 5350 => 0.16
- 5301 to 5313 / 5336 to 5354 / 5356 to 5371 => -0.01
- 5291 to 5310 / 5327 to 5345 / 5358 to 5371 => 0.05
